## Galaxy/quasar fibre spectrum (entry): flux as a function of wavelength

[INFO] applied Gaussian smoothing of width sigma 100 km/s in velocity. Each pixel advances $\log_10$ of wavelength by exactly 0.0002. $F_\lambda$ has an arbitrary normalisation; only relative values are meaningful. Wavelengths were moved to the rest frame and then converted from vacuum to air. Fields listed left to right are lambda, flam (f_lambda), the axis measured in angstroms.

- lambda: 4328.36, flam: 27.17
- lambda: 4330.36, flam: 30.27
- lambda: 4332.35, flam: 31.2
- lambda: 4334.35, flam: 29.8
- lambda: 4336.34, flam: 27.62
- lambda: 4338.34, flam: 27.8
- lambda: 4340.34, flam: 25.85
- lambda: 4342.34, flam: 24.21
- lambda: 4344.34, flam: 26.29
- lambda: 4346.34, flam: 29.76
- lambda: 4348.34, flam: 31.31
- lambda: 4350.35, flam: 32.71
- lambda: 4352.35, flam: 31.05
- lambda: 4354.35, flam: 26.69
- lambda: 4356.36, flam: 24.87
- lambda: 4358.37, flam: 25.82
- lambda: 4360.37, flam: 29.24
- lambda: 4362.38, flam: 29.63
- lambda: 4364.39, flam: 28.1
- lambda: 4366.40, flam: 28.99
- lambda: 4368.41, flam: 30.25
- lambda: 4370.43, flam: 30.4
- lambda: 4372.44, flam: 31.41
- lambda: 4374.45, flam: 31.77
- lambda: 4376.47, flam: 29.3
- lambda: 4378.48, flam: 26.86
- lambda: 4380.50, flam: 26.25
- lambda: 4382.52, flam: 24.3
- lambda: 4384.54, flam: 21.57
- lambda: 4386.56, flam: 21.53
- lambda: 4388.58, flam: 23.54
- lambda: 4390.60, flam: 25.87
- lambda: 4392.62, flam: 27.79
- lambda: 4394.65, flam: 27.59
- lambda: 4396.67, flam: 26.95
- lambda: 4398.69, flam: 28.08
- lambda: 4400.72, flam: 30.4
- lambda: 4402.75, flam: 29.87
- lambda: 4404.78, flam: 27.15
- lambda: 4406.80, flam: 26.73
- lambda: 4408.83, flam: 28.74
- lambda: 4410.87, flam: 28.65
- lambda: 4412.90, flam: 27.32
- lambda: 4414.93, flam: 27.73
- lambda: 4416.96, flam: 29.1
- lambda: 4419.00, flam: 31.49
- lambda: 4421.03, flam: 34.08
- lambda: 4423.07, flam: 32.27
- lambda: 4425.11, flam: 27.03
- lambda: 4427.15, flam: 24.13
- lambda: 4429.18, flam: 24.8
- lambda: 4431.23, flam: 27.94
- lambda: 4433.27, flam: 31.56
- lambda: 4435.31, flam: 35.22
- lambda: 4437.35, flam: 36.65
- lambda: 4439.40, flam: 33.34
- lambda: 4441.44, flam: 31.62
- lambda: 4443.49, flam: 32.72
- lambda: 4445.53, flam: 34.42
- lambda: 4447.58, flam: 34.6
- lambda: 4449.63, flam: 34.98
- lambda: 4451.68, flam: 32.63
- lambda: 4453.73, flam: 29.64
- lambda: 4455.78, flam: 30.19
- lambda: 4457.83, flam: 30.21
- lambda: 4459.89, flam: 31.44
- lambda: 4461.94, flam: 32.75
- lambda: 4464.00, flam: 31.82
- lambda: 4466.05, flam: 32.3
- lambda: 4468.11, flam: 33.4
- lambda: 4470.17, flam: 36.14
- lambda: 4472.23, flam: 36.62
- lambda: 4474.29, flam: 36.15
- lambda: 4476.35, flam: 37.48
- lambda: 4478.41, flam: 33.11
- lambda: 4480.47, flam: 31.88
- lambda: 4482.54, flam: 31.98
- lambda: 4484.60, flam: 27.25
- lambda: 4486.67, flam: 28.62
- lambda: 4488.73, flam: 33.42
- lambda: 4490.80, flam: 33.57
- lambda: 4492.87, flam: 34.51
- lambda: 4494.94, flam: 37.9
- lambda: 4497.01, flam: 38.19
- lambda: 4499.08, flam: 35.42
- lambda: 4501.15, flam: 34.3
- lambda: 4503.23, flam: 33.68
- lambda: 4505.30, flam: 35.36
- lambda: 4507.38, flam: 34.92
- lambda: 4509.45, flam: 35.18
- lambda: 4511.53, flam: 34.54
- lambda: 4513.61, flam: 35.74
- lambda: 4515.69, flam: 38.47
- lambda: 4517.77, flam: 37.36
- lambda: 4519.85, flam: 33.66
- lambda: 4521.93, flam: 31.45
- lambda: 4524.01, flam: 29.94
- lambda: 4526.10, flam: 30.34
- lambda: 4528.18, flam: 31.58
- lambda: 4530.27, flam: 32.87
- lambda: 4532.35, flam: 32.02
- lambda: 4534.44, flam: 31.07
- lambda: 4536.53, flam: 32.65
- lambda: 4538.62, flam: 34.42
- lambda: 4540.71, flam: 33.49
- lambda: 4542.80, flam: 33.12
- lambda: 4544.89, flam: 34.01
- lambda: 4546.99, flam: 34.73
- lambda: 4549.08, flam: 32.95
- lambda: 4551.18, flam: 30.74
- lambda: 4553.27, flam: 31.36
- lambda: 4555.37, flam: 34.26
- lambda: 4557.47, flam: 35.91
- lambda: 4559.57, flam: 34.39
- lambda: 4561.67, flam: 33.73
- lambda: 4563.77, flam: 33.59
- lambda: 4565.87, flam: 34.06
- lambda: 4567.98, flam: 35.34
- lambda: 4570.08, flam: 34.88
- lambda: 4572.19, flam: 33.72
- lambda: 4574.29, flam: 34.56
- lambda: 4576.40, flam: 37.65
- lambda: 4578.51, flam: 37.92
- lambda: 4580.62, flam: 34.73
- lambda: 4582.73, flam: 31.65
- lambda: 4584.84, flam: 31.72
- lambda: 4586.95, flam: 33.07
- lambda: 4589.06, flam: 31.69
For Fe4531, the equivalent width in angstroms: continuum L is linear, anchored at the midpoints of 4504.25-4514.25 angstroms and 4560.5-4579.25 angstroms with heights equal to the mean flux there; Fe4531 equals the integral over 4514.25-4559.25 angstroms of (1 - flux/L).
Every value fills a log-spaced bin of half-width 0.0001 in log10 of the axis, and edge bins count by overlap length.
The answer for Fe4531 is 2.4 angstroms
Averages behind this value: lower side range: 35.1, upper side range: 35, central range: 33.2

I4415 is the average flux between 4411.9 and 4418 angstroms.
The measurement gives 28.1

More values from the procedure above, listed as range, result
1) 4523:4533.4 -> 31.4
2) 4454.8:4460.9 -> 30.6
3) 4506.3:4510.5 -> 35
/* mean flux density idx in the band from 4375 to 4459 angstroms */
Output 29.2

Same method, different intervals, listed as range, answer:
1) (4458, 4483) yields 33.7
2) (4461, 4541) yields 33.7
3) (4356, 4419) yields 27.7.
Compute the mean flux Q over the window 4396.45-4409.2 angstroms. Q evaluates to 28.3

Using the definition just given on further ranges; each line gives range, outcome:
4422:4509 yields 32.8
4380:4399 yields 25.2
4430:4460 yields 32.4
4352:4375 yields 28.9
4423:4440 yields 30.1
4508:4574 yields 33.6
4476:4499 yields 33.4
